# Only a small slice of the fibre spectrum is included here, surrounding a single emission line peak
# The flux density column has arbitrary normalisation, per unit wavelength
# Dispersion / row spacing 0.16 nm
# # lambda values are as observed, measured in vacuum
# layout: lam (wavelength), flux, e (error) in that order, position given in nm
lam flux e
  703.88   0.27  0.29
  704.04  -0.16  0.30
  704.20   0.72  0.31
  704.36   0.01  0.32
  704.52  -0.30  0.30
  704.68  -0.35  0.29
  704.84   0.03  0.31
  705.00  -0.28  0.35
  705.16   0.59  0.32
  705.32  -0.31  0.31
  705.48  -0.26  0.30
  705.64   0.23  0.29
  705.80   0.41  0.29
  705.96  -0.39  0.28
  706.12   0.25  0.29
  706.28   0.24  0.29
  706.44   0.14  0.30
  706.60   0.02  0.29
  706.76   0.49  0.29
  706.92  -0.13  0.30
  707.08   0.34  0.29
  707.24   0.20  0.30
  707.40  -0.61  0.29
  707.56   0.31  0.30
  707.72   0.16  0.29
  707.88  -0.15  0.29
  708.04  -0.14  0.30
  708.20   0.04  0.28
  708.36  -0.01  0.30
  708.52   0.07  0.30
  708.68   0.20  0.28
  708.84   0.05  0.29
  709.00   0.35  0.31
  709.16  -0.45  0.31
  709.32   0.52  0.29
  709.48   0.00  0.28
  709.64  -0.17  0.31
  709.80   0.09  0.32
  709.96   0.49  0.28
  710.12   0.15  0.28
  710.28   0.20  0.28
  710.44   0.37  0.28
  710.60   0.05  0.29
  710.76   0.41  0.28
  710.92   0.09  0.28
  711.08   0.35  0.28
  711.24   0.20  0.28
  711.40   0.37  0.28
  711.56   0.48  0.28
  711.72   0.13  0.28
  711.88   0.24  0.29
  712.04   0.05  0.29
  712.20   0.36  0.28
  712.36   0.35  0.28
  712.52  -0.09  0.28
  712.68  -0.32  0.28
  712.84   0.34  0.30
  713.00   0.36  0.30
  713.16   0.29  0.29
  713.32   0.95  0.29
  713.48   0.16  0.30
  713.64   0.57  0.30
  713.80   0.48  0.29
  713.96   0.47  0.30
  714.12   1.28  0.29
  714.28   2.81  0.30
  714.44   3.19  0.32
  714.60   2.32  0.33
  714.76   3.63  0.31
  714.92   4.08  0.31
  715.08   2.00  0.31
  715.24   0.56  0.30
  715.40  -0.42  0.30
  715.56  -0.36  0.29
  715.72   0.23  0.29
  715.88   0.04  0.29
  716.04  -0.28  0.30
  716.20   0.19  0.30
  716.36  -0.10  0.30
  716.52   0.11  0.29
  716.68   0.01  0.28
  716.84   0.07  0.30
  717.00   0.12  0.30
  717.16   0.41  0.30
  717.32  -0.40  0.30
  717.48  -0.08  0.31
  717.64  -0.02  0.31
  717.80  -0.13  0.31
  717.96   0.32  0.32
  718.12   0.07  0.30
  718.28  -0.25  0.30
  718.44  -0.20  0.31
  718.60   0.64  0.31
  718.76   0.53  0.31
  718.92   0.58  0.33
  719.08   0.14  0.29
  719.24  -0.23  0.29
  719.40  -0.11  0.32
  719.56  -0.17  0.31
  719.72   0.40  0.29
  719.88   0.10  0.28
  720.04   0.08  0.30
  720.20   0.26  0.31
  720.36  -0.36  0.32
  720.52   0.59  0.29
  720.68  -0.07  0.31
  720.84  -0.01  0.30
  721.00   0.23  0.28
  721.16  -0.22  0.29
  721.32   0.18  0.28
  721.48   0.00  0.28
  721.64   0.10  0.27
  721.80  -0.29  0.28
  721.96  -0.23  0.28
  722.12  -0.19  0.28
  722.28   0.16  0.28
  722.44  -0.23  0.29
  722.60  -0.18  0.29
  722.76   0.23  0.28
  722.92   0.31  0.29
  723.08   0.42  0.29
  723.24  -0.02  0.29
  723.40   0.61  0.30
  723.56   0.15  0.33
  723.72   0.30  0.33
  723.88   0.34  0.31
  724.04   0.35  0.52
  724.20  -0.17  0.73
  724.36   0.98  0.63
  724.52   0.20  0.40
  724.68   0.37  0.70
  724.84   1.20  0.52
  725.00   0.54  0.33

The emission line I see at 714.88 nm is [O II]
